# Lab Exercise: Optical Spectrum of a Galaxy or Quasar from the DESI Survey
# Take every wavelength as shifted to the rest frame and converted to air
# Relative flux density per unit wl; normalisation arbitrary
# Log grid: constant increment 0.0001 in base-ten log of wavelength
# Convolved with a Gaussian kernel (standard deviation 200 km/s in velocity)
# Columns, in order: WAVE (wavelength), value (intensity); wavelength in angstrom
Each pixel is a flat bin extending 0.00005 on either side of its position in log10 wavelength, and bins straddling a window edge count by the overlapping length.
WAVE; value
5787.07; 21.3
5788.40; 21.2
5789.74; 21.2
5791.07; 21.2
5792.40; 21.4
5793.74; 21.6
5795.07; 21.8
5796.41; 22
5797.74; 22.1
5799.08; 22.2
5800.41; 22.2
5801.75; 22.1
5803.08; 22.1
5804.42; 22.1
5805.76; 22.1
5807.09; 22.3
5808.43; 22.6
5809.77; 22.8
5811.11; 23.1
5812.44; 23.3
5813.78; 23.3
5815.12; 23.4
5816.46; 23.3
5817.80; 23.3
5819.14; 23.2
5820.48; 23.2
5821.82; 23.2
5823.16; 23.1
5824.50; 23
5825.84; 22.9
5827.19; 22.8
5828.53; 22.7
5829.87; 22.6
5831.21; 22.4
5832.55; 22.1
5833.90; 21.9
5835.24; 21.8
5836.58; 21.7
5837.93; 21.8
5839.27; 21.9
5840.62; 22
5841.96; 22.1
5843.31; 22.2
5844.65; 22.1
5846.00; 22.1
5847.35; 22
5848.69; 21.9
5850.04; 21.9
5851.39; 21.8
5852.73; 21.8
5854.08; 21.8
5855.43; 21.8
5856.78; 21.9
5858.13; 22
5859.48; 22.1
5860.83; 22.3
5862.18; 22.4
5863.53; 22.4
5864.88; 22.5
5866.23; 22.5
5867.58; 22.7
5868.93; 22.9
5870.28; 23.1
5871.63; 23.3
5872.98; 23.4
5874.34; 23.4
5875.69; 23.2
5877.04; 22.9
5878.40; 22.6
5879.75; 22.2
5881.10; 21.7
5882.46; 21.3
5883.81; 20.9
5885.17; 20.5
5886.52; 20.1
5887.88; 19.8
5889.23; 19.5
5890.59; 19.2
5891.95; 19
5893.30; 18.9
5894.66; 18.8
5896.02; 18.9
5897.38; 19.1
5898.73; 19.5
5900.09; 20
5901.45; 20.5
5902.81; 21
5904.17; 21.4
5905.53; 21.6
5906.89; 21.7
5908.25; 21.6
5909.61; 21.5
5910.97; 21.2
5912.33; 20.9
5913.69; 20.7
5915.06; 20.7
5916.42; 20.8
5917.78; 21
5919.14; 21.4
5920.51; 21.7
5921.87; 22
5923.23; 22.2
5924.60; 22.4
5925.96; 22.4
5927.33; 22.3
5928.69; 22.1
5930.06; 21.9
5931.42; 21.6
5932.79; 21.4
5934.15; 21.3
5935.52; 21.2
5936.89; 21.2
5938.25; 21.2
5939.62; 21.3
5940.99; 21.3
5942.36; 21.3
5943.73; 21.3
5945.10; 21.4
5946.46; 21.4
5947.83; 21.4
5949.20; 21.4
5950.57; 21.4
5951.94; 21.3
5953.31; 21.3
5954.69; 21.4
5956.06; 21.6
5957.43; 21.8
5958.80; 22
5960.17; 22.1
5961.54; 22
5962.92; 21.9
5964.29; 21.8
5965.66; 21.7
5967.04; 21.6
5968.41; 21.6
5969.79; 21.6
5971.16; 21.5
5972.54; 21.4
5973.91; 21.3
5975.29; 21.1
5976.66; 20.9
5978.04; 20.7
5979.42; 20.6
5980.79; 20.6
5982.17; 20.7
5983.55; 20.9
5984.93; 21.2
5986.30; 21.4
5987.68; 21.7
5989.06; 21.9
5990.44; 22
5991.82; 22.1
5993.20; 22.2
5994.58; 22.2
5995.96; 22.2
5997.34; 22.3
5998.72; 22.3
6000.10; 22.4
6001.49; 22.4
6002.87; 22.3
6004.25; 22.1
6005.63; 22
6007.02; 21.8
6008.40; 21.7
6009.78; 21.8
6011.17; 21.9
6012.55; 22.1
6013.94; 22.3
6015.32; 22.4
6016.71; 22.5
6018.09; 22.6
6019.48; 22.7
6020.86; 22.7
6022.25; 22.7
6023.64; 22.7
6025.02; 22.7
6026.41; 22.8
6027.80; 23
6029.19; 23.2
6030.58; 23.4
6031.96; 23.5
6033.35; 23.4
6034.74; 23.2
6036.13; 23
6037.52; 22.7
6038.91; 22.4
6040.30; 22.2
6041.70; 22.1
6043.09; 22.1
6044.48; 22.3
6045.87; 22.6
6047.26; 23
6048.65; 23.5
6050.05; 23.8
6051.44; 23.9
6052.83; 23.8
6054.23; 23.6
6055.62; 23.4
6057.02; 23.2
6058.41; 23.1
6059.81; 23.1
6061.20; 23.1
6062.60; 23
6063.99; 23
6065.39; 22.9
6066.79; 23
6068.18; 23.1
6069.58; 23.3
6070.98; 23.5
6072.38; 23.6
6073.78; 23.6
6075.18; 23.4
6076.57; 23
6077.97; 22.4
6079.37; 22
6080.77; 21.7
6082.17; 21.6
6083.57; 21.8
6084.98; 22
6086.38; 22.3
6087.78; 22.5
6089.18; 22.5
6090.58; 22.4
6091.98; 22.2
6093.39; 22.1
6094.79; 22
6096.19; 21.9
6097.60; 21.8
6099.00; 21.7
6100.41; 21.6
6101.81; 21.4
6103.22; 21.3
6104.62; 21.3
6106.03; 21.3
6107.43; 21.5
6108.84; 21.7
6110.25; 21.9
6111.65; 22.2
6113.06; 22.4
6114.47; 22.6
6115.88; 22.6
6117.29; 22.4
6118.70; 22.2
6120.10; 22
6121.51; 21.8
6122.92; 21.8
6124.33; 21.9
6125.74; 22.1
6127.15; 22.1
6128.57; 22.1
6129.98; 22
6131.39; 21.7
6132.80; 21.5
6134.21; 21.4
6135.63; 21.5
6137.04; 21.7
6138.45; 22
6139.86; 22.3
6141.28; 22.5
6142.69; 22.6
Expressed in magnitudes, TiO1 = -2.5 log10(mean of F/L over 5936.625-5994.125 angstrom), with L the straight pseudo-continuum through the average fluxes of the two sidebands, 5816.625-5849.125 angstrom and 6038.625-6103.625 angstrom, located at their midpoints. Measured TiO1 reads 0.05 mag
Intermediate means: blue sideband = 22.4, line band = 21.4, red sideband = 22.6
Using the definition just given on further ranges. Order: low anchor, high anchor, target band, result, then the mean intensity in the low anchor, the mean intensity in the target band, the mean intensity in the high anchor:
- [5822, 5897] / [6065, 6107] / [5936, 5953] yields 0.034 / 21.8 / 21.3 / 22.3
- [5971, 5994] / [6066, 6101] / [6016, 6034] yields -0.055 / 21.3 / 22.9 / 22.4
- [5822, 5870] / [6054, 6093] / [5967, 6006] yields 0.046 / 22.2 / 21.6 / 22.8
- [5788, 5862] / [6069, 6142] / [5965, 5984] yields 0.052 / 22.3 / 21.2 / 22.1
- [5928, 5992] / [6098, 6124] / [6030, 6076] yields -0.068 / 21.4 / 23.1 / 21.9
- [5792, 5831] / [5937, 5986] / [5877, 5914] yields 0.069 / 22.6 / 20.6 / 21.4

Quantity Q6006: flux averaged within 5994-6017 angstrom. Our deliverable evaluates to 22.1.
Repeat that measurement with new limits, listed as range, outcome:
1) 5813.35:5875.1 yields 22.5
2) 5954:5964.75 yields 21.8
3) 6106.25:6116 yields 22.1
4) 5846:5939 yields 21.5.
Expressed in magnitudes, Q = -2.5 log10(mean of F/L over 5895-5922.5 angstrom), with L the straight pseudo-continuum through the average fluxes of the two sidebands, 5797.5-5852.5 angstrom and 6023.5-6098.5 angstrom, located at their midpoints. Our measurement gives 0.09 mag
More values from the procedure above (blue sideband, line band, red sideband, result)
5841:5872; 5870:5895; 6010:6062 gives 0.053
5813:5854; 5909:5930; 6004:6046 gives 0.046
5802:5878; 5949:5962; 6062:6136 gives 0.036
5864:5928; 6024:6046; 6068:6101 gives -0.033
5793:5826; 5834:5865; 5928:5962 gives 0.015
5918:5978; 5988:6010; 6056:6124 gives -0.012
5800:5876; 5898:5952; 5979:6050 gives 0.052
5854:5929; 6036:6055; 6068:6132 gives -0.046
